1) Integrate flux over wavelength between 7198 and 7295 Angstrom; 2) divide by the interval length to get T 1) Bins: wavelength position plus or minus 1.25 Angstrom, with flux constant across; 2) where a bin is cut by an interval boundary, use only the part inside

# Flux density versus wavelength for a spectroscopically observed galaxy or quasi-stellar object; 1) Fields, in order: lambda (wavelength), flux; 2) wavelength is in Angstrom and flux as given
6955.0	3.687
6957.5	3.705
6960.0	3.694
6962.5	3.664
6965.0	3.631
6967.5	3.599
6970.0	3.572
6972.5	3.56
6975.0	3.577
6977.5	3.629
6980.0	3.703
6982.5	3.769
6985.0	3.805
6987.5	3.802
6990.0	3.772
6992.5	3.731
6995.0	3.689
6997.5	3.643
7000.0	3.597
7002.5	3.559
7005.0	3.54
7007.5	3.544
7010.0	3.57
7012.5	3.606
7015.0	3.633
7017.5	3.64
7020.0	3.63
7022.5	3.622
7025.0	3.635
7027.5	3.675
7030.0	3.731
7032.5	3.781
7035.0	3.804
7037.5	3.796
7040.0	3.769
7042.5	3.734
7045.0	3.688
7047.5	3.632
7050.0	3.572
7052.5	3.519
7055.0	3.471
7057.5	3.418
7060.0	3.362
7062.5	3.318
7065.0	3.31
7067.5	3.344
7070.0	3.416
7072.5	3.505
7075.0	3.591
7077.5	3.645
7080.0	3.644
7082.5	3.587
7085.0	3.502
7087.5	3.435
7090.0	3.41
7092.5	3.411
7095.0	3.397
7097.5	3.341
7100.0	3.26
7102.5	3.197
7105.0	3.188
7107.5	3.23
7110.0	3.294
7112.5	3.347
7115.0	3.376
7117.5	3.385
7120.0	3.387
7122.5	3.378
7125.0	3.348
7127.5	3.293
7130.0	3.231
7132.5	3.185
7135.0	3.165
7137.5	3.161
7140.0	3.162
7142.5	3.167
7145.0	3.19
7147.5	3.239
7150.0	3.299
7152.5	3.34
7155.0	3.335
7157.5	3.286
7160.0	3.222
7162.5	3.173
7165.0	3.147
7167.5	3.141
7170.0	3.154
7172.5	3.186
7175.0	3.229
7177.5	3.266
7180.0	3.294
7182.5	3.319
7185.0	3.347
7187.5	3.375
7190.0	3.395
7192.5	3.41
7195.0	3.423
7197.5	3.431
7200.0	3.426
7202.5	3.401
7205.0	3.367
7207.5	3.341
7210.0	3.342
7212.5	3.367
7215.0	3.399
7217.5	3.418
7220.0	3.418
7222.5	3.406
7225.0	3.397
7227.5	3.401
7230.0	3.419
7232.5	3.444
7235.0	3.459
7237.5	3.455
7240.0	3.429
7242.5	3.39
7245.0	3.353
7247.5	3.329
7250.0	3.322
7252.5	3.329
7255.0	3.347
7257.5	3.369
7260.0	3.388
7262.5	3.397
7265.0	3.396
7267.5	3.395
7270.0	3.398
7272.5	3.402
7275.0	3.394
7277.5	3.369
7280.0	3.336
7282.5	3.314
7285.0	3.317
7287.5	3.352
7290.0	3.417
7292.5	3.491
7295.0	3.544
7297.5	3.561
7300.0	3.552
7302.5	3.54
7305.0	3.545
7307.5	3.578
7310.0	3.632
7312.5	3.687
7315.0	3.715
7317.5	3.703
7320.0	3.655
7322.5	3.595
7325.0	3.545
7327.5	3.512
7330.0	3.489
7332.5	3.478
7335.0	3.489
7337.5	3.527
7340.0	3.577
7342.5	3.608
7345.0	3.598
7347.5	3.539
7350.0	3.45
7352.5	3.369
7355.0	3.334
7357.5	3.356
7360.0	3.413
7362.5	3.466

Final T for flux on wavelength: 3.39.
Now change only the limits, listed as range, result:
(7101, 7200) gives 3.28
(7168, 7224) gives 3.35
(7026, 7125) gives 3.48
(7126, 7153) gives 3.22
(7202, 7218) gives 3.37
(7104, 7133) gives 3.31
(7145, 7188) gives 3.25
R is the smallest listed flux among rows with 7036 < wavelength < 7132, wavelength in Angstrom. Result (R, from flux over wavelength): 3.188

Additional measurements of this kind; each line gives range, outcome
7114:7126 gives 3.348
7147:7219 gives 3.141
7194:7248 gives 3.329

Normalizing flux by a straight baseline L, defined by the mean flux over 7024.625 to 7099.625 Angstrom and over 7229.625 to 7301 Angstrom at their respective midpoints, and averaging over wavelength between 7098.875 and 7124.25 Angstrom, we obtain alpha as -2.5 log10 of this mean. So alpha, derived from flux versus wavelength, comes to 0.06 mag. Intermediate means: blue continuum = 3.54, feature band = 3.31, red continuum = 3.4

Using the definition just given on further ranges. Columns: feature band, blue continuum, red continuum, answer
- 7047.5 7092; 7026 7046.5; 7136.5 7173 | 0.04 mag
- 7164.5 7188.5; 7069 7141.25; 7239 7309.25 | 0.04 mag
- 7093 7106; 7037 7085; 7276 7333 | 0.08 mag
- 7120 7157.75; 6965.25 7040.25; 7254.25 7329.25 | 0.10 mag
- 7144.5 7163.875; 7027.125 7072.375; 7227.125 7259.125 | 0.07 mag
